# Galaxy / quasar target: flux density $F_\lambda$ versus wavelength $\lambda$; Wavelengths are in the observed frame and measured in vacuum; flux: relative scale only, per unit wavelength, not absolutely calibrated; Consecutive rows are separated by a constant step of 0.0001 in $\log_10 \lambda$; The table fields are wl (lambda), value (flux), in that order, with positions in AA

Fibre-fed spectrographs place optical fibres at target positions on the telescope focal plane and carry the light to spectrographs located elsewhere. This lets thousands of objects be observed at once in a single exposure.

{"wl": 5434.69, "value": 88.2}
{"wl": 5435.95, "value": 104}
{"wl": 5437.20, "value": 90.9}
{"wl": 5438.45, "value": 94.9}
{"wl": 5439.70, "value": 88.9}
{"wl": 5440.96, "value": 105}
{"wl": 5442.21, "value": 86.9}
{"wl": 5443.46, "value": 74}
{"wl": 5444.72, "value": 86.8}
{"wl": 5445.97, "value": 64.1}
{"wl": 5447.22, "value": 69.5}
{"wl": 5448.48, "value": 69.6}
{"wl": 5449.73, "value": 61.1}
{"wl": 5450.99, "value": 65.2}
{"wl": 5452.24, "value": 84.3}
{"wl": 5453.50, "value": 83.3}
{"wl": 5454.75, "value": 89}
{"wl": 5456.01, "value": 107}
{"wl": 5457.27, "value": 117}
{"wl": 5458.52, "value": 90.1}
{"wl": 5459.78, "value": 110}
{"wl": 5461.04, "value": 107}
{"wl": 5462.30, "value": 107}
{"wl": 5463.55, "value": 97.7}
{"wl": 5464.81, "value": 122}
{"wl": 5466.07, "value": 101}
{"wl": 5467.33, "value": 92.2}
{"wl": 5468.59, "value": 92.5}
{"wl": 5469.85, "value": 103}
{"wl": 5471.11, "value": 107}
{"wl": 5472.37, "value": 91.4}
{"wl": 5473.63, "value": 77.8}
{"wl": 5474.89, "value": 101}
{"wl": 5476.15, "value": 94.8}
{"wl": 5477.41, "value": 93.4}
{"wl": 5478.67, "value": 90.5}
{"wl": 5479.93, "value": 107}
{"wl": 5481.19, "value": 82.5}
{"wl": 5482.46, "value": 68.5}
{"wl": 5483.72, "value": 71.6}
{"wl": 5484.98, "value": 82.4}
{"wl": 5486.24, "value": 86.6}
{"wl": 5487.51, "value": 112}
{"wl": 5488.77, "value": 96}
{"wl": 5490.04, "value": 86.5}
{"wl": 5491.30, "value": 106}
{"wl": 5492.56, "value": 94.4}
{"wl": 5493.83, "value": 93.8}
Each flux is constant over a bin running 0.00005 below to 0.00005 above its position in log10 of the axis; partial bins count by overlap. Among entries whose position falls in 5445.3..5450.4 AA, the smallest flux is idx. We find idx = 61.1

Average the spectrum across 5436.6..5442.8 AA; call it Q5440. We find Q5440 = 93.4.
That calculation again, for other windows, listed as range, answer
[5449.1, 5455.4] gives 76.7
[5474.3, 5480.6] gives 97.3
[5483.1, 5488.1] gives 88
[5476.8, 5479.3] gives 92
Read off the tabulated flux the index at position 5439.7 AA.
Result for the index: 88.9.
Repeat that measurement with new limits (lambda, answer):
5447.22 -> 69.5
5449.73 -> 61.1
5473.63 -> 77.8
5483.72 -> 71.6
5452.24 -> 84.3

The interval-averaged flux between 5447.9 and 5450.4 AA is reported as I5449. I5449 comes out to 65.3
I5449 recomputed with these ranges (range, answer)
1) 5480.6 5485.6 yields 76.1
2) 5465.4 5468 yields 96.8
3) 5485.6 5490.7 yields 95.3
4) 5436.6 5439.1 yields 93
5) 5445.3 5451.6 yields 66.1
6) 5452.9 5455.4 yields 86.4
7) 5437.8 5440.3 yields 92.1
